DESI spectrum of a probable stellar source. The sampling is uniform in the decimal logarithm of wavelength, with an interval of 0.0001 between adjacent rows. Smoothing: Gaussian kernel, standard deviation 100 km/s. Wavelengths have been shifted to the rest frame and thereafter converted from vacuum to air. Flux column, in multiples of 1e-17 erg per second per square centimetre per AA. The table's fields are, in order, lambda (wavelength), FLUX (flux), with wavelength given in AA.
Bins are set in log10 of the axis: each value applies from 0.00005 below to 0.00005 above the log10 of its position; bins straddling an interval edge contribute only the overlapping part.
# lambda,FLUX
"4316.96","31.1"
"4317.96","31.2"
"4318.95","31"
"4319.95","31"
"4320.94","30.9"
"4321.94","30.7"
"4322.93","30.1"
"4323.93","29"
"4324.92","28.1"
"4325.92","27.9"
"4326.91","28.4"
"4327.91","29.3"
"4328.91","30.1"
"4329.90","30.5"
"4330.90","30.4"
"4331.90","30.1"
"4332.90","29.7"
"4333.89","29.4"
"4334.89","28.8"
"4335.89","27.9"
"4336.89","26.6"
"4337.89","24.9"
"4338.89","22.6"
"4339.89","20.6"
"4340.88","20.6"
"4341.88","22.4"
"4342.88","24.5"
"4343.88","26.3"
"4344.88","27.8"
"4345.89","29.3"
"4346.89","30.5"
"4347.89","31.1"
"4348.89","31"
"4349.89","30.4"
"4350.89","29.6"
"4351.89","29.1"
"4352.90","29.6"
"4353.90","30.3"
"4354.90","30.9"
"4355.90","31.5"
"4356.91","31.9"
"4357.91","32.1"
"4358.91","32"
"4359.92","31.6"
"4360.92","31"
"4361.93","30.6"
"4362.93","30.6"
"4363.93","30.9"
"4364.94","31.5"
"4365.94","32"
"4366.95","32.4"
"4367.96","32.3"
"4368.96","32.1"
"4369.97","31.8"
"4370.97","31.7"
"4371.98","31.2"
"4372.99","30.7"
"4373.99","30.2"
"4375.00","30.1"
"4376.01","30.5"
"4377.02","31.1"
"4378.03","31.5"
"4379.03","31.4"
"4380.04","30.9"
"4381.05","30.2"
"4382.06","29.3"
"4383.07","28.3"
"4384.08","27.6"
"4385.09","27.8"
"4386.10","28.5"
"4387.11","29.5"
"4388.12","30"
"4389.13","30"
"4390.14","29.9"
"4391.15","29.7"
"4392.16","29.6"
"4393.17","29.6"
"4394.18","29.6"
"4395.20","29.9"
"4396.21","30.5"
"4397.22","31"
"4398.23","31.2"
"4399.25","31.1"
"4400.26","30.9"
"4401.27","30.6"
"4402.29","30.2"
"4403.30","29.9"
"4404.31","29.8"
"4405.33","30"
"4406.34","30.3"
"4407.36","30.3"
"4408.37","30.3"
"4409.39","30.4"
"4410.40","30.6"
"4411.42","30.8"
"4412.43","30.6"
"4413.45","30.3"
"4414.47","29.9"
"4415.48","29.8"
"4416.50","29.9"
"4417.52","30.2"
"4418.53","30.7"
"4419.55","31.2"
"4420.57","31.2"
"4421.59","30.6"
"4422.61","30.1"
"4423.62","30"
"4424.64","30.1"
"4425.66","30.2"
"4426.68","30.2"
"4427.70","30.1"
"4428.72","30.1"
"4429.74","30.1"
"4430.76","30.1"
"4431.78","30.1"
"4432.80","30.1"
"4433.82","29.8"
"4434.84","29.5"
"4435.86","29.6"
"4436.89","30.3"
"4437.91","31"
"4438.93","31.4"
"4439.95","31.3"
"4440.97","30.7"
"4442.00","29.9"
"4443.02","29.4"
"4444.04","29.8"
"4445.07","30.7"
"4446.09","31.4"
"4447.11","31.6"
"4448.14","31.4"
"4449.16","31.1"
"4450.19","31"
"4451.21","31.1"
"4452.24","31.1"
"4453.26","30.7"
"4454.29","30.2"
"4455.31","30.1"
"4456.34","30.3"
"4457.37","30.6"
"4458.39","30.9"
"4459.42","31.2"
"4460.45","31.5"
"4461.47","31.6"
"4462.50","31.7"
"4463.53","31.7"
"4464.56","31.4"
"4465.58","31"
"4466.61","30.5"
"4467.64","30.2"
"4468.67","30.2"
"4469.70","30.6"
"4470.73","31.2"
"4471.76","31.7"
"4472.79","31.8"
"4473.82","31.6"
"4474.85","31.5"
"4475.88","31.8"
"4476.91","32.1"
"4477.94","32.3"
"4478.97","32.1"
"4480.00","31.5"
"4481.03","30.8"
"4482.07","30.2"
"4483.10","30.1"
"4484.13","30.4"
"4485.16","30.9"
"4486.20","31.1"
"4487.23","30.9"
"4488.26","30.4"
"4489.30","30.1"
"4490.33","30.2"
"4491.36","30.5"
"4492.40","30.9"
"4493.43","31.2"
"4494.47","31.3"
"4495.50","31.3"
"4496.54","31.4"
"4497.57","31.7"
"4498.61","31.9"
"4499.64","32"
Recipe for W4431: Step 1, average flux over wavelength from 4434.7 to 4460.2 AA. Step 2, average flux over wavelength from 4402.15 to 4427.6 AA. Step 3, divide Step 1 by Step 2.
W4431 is 1.01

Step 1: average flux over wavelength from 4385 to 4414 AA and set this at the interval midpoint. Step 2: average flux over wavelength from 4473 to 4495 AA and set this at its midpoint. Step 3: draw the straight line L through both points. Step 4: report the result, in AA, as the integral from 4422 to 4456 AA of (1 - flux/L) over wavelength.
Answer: 0.1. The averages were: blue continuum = 30.1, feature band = 30.4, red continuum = 31.1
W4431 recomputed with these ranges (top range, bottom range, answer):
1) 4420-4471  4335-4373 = 1.04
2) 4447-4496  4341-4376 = 1.03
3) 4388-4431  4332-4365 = 1.05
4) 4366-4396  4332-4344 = 1.19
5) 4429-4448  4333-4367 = 1.05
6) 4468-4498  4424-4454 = 1.02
